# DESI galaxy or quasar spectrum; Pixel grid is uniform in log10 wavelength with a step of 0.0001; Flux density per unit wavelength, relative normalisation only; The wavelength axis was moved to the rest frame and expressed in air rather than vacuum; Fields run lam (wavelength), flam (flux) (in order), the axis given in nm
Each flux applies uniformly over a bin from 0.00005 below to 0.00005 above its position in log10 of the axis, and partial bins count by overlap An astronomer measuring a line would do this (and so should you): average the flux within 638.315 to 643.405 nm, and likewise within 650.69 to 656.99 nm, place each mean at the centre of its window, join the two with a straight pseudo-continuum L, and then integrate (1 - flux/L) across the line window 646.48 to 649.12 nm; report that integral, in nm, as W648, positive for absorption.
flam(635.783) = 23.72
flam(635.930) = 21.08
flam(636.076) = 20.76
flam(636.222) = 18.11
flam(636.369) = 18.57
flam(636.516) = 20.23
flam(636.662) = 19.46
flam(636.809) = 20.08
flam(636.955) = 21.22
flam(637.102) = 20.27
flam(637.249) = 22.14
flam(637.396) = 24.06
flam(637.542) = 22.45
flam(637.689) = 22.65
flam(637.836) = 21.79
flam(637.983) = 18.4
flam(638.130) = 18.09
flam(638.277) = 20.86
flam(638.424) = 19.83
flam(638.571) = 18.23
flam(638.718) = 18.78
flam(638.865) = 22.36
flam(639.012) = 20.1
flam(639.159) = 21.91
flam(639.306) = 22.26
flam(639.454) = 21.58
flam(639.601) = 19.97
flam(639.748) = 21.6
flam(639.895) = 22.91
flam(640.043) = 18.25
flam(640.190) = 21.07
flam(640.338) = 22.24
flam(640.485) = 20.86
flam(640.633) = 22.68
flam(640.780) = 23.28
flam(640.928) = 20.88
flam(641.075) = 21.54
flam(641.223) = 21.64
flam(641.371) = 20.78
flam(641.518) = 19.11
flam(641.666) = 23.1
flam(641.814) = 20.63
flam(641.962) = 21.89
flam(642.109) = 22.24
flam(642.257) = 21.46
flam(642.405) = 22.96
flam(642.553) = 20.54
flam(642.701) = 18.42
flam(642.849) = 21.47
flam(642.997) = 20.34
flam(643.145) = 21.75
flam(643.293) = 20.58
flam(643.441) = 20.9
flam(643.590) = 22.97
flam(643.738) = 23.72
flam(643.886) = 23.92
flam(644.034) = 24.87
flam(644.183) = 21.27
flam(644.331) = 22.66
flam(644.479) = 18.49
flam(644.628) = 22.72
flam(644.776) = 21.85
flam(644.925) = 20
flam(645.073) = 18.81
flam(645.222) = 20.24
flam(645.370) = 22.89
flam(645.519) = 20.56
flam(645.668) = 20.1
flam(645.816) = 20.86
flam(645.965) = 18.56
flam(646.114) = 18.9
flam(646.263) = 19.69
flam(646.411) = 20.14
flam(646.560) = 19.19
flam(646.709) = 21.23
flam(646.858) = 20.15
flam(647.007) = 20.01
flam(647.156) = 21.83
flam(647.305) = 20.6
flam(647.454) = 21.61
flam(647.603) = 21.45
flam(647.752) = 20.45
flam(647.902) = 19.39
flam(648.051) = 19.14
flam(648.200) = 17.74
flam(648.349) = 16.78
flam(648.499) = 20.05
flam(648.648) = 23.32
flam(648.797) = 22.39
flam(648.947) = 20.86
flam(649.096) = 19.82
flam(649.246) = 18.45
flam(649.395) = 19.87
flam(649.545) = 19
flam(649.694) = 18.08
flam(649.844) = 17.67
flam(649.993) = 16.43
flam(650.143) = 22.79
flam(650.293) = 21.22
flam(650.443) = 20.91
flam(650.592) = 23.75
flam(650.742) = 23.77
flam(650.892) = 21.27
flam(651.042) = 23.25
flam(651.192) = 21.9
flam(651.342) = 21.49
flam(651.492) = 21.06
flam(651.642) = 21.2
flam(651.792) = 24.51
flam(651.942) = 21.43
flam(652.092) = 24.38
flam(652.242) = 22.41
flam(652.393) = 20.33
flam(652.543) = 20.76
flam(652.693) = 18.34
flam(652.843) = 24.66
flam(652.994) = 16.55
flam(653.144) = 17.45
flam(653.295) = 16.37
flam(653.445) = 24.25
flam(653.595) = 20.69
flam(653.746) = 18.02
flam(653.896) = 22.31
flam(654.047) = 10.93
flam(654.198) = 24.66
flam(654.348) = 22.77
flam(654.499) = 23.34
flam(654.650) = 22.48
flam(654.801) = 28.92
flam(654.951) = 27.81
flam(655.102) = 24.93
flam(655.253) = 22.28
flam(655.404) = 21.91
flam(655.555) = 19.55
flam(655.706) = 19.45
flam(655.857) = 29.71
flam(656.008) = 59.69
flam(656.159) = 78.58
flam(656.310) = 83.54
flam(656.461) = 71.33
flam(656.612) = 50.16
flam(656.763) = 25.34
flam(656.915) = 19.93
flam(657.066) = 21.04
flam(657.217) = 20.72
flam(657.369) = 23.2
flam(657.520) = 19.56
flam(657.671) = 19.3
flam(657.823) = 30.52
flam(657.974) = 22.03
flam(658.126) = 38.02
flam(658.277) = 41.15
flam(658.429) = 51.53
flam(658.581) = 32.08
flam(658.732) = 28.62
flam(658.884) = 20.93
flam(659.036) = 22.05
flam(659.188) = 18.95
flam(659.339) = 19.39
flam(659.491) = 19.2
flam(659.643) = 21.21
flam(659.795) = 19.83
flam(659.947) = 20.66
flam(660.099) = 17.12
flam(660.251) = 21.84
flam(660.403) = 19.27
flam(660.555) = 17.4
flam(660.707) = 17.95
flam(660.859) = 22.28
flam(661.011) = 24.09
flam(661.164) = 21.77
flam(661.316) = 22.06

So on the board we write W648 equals 0.45 nm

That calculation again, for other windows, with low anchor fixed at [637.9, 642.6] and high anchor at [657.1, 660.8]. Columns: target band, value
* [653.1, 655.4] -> 0.152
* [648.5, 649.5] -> 0.081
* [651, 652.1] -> 0.033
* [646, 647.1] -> 0.110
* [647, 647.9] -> 0.053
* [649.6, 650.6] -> 0.126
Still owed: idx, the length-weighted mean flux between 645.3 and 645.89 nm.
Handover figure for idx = 21.1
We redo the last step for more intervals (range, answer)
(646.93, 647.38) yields 20.8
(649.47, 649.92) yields 18.3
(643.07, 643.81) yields 22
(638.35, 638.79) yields 19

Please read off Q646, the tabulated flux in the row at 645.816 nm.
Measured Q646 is 20.86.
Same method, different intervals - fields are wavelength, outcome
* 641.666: 23.1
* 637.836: 21.79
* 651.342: 21.49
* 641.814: 20.63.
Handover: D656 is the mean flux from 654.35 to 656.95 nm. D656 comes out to 36.9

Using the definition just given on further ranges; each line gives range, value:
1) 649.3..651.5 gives 20.8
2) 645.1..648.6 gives 20.1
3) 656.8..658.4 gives 26.3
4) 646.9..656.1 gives 21.9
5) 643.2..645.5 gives 21.7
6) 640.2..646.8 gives 21.2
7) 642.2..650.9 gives 20.7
